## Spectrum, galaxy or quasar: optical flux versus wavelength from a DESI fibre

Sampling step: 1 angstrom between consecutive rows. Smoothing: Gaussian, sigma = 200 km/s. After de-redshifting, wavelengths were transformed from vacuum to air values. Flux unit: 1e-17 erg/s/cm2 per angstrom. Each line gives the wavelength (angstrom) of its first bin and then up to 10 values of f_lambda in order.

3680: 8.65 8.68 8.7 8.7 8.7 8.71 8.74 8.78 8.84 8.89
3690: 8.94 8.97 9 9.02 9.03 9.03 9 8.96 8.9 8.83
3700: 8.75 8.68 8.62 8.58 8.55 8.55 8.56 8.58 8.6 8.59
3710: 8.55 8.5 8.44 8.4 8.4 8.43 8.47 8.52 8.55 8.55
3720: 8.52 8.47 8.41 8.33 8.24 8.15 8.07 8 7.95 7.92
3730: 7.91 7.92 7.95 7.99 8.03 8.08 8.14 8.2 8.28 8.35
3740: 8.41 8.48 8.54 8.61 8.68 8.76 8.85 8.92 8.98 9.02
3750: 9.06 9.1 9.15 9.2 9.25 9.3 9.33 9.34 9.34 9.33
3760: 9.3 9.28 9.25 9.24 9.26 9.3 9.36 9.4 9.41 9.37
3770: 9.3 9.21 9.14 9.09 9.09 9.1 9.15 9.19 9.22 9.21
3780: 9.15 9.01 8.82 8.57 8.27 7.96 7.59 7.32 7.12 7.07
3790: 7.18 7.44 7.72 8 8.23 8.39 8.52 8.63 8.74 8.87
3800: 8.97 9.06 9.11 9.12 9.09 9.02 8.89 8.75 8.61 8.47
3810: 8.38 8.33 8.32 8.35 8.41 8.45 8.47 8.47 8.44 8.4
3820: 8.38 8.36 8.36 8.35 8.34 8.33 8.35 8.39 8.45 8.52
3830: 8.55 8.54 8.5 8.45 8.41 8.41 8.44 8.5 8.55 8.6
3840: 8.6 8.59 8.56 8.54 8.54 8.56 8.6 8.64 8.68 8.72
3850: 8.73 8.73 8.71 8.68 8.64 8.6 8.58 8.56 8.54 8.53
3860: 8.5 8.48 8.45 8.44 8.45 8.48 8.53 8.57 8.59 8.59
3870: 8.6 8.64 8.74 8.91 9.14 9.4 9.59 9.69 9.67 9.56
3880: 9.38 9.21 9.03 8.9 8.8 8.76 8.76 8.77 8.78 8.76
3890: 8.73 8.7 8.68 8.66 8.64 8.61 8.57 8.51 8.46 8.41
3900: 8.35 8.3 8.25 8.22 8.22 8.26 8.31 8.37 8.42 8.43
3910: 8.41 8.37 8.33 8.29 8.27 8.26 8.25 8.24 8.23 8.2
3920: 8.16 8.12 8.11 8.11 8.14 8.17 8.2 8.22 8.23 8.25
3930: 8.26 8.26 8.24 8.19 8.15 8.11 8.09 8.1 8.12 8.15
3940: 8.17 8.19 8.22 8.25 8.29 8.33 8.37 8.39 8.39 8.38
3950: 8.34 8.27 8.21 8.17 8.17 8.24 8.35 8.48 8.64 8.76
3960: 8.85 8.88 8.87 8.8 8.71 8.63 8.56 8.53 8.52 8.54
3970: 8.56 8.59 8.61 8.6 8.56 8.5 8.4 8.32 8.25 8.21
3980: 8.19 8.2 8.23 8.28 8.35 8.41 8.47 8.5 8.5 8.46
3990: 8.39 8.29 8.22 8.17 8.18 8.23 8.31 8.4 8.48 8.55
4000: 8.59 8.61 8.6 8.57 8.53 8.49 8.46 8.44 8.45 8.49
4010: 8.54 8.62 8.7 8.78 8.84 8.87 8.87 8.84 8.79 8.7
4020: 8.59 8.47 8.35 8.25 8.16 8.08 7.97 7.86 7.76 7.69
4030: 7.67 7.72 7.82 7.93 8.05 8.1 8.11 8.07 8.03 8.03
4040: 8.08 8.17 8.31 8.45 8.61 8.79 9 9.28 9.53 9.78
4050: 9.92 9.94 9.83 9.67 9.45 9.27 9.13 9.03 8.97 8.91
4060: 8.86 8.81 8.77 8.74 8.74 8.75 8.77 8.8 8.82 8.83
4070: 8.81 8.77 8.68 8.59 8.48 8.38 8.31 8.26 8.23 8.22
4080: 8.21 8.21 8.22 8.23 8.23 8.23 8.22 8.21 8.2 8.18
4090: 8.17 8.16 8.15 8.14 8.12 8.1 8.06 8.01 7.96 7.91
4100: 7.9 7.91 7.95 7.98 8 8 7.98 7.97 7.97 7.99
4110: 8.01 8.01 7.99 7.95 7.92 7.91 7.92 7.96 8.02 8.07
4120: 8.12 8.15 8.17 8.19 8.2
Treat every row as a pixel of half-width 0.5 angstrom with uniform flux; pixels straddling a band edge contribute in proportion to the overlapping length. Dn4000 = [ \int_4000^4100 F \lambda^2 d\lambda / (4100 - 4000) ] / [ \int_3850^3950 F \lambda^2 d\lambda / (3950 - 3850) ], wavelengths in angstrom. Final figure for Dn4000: 1.08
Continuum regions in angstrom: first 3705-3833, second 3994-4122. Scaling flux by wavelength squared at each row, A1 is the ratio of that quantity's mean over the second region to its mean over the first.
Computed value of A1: 1.1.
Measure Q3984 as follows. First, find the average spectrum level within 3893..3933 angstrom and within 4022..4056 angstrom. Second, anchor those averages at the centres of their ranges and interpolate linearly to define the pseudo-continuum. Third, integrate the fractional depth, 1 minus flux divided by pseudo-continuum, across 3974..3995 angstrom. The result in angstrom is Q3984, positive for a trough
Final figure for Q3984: 0.26 angstrom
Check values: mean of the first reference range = 8.3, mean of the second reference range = 8.53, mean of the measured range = 8.33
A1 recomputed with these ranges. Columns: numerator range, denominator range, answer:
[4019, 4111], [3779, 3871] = 1.12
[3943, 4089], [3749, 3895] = 1.08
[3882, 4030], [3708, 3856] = 1.07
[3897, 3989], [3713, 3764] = 1.08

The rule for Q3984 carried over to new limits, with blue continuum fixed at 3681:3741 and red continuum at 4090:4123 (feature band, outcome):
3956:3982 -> -1.11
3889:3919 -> -0.50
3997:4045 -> -1.32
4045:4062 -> -2.56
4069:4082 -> -0.61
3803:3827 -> -0.35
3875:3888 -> -1.37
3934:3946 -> 0.05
